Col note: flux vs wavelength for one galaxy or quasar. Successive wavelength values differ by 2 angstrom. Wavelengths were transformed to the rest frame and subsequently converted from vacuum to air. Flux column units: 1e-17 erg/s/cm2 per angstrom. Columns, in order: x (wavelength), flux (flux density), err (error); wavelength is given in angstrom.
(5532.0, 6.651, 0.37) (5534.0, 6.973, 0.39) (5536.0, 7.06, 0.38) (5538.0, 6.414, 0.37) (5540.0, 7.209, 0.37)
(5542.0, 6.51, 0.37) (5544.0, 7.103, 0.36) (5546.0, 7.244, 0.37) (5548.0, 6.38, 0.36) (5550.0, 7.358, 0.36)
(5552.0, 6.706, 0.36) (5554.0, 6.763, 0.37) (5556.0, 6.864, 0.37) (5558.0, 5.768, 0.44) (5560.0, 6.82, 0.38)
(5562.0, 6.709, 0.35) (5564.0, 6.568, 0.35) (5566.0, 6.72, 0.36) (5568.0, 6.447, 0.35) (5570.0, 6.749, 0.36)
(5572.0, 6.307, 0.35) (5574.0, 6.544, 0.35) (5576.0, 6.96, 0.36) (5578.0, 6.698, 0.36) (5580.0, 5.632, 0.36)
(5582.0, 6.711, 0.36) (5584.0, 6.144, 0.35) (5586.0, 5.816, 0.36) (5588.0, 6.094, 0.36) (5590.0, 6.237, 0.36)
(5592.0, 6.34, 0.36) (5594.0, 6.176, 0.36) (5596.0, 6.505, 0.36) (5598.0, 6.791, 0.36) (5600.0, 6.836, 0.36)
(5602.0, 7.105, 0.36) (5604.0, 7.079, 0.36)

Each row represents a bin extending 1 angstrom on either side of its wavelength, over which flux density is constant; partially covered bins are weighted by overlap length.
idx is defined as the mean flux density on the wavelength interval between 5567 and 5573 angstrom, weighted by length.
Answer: 6.5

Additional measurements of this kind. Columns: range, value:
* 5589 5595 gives 6.25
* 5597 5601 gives 6.81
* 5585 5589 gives 5.96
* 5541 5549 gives 6.81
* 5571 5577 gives 6.6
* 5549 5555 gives 6.94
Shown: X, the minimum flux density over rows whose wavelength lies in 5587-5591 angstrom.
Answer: 6.094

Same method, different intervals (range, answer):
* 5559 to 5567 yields 6.568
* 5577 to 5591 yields 5.632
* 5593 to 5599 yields 6.176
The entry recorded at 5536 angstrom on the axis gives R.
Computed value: 7.06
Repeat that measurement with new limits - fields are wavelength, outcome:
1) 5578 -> 6.698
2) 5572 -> 6.307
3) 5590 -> 6.237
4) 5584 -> 6.144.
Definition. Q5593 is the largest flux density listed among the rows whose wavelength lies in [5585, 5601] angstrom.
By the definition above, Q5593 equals 6.836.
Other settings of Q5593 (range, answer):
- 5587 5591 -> 6.237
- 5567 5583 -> 6.96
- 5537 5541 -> 7.209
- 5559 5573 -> 6.82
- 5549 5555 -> 7.358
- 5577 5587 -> 6.711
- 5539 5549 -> 7.244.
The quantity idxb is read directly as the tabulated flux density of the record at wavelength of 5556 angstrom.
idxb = 6.864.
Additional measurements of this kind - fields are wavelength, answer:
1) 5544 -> 7.103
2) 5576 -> 6.96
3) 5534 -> 6.973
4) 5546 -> 7.244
